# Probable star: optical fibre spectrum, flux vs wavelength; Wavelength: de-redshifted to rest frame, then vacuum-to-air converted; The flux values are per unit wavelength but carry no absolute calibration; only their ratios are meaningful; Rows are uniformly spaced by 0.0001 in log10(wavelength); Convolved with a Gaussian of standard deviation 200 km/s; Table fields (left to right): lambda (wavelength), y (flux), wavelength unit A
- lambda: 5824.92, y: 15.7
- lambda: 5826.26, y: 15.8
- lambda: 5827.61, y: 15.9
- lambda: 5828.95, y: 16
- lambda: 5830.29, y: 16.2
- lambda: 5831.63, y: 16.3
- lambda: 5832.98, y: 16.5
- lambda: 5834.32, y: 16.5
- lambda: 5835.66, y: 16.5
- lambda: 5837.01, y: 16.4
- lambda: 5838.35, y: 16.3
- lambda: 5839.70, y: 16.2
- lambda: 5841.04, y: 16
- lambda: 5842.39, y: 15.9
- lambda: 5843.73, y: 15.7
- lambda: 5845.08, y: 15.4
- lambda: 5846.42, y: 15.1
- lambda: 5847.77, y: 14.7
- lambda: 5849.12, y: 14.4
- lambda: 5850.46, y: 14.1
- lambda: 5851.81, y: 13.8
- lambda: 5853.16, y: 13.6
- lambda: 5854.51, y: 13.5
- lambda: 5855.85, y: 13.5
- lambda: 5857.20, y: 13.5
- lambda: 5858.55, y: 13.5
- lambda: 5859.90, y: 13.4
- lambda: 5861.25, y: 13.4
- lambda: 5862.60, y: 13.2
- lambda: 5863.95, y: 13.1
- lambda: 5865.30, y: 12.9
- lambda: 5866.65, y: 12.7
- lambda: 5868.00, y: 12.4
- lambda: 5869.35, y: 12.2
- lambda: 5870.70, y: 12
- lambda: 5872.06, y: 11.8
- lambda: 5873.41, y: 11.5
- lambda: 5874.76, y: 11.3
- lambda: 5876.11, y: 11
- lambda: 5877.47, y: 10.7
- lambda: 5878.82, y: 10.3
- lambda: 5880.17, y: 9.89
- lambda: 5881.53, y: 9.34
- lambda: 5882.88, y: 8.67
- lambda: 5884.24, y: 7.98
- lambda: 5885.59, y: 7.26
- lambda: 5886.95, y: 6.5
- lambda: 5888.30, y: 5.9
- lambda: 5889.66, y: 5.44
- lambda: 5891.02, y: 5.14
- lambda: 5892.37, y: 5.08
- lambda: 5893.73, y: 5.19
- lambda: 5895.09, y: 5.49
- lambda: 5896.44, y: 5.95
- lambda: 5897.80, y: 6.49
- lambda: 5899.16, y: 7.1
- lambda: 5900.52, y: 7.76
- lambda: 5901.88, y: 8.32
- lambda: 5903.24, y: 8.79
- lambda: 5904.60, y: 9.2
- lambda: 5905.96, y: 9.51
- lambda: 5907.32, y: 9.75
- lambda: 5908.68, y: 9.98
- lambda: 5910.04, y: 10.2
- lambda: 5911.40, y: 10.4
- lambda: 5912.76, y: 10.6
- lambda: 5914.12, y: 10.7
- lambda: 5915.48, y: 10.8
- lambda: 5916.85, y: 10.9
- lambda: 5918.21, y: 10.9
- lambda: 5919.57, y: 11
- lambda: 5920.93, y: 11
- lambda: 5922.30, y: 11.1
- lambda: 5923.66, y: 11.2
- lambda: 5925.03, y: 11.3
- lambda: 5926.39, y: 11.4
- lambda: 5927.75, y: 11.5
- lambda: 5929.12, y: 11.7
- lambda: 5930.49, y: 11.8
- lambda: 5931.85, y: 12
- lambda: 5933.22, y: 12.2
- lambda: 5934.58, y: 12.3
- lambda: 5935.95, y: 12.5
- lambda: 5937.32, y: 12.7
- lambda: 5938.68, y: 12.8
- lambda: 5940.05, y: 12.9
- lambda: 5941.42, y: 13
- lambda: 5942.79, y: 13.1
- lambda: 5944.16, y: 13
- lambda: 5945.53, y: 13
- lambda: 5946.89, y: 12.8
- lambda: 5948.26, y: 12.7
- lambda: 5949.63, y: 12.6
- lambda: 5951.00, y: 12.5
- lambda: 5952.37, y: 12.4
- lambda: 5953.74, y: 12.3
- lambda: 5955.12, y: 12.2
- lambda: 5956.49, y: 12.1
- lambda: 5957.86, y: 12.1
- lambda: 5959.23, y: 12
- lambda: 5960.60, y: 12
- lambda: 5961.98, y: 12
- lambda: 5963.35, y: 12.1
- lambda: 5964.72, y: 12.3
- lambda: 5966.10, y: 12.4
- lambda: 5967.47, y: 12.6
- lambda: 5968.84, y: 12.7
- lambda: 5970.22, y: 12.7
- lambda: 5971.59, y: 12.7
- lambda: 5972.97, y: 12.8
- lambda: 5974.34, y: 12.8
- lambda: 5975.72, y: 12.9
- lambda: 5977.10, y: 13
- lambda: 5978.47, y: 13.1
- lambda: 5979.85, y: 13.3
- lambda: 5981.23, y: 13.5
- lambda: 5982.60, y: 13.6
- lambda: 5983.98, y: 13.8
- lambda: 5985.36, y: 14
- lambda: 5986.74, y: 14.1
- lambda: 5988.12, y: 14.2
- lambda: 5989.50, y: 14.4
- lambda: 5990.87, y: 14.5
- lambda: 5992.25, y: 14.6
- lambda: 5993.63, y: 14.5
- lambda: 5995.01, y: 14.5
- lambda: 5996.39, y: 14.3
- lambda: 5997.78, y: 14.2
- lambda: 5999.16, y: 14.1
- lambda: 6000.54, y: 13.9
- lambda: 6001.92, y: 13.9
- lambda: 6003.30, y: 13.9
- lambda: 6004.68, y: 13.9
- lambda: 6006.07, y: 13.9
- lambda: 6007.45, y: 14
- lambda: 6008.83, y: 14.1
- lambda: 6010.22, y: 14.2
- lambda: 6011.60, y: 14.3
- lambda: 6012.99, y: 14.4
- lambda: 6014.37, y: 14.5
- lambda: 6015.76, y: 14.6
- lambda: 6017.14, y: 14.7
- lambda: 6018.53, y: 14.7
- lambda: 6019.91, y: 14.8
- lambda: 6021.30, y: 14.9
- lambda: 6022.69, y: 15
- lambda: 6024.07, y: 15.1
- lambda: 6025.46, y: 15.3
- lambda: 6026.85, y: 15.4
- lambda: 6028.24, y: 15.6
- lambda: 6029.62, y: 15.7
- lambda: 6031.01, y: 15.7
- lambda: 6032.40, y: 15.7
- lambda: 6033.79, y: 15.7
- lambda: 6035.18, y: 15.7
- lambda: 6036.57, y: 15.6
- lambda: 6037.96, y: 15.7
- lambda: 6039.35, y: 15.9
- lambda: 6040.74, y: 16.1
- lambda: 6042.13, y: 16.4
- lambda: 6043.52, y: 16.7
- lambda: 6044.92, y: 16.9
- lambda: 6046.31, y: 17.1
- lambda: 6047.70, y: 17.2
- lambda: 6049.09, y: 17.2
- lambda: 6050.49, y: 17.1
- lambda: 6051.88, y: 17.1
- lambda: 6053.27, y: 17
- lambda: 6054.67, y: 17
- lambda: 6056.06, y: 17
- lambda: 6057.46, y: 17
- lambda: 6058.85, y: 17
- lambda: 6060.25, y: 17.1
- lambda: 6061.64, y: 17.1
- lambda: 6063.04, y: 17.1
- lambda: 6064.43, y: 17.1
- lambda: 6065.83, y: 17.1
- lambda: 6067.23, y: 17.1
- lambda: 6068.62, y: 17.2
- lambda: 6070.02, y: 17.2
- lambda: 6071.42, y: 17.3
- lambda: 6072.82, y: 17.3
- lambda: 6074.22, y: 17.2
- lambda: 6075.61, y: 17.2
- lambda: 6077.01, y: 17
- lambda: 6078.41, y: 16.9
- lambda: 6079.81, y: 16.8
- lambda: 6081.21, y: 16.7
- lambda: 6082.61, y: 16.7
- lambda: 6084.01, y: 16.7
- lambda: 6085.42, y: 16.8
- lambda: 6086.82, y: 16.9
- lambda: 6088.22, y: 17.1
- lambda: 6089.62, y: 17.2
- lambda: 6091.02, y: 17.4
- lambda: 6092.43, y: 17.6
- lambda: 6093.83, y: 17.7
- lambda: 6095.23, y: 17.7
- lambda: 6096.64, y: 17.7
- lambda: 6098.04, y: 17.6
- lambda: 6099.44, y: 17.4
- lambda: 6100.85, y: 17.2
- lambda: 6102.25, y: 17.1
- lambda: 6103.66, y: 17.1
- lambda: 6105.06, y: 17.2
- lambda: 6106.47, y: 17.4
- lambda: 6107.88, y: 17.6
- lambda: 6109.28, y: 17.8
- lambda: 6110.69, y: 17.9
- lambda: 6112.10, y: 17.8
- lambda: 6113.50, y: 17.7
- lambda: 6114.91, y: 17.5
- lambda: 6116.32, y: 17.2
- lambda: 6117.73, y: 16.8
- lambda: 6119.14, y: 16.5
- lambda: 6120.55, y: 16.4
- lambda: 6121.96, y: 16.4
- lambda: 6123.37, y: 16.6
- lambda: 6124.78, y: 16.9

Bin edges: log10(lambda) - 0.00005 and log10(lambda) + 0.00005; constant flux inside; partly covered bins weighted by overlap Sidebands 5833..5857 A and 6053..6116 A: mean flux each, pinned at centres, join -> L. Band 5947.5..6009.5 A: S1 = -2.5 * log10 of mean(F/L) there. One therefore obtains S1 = 0.23 mag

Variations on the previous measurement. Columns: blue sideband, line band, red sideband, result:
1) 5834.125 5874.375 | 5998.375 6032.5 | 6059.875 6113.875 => 0.12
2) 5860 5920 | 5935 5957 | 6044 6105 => -0.07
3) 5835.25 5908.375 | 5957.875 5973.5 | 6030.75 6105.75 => 0.13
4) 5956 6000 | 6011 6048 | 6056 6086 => -0.01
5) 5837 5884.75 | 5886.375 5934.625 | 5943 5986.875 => 0.36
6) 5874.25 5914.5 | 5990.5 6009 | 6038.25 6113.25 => -0.06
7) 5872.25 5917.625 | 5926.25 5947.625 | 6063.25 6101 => -0.18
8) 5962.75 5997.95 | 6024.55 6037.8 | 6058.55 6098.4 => -0.02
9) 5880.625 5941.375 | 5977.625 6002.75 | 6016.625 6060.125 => -0.03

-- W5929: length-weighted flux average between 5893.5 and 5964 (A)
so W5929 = 11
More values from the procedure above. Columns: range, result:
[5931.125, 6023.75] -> 13.4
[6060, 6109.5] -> 17.2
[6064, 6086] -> 17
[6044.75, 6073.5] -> 17.1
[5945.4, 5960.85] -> 12.4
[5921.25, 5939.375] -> 11.9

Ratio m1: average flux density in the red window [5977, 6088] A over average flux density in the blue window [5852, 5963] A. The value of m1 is 1.44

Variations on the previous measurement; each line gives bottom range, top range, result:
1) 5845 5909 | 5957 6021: 1.31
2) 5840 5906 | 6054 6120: 1.59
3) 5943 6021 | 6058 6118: 1.28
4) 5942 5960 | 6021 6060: 1.30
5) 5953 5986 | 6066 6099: 1.35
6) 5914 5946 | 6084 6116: 1.47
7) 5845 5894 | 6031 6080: 1.50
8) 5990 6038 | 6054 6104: 1.17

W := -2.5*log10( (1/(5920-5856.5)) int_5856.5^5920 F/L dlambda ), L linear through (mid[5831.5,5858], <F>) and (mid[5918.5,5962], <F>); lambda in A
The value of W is 0.379 mag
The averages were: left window 15.2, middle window 9.76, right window 12.2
